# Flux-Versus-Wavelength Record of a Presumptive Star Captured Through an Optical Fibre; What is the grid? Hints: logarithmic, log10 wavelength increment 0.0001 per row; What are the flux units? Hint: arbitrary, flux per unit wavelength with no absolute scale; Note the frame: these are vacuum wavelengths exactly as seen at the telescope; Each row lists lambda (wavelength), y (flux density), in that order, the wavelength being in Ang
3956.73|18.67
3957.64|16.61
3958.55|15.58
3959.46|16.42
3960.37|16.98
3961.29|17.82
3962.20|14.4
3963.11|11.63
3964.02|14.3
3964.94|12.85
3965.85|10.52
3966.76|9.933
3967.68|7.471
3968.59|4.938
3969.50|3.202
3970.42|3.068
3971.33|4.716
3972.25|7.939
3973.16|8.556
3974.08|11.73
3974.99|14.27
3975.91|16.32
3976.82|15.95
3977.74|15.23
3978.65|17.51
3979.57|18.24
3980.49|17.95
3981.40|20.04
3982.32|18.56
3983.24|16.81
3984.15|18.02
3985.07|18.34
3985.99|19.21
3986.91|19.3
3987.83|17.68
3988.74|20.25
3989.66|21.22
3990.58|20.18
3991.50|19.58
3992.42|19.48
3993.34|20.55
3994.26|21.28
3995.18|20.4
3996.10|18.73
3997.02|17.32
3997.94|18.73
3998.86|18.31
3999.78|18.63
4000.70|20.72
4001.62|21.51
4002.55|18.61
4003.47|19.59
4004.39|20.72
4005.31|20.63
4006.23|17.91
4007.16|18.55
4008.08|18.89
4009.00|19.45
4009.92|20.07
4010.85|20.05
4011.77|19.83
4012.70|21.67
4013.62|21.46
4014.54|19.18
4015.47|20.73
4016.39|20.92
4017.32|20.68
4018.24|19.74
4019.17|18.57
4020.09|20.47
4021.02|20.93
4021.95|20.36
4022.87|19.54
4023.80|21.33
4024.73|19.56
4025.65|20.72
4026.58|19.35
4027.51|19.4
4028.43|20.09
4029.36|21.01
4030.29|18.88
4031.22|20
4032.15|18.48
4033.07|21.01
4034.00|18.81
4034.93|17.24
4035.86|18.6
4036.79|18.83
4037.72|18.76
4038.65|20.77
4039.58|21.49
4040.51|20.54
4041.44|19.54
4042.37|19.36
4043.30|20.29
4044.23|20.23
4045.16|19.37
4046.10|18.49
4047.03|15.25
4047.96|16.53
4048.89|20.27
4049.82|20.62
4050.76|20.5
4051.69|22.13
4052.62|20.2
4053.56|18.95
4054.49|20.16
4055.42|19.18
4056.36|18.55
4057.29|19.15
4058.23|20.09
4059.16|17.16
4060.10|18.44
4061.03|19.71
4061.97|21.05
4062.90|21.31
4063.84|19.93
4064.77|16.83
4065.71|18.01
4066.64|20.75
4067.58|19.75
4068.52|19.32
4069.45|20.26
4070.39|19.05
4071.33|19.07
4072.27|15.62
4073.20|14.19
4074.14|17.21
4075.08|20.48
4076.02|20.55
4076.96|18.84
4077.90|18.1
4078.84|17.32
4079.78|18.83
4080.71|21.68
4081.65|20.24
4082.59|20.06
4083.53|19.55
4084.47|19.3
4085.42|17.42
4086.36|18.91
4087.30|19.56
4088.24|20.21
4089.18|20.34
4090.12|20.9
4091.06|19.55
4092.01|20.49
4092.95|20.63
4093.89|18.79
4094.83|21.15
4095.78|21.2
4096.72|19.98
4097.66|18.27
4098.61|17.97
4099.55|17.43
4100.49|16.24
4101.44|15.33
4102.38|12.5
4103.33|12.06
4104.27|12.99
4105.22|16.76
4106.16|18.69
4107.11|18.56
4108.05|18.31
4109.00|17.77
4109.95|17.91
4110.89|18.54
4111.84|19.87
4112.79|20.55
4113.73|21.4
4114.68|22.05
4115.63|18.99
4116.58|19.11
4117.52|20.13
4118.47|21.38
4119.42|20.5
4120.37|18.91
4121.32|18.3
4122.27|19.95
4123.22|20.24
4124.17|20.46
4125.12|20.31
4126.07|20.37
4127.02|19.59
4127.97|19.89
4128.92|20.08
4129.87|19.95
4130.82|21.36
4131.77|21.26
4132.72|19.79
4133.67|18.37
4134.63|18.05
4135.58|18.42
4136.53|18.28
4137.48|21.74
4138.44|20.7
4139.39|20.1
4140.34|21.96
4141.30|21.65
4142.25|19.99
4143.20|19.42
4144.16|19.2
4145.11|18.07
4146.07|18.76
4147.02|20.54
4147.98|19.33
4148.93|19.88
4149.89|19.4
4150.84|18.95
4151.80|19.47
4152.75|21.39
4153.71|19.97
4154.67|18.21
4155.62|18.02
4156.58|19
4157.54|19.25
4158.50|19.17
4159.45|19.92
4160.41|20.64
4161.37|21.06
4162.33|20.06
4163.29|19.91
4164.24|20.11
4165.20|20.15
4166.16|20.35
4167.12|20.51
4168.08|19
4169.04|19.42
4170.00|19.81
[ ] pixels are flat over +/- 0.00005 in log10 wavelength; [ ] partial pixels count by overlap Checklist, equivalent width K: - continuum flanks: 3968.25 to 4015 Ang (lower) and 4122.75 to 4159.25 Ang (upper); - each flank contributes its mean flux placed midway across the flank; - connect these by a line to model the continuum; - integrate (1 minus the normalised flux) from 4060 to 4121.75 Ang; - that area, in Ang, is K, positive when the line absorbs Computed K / 0.2 Ang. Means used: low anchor 17.3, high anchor 19.8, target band 18.9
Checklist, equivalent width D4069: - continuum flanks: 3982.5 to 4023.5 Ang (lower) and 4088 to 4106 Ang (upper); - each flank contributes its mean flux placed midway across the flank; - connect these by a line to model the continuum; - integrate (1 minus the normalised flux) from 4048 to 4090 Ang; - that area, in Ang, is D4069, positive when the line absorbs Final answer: -1.7 Ang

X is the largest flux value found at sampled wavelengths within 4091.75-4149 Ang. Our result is 22.05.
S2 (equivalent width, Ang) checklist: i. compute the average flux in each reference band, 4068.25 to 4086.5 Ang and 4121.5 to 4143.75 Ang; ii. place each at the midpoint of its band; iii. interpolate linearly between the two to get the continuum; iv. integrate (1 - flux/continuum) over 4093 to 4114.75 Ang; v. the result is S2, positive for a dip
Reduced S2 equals 1.6 Ang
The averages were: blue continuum 18.8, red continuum 20.1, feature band 18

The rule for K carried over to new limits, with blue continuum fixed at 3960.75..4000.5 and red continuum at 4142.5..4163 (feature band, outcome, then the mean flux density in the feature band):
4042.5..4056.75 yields -1.9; 19.4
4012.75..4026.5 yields -3.3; 20.3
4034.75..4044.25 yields -1.6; 19.6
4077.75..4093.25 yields -1.5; 19.6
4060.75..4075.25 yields -1.1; 18.9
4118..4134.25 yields -1.0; 20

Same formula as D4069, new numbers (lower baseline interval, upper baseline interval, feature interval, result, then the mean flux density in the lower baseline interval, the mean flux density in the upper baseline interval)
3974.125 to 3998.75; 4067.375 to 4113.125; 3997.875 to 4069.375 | -4.6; 18.4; 18.5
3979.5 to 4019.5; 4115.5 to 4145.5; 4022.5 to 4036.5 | 0.0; 19.5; 19.9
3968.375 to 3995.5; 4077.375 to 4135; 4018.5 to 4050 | -4.4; 15.8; 19.1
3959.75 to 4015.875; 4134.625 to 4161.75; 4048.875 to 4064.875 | -1.6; 16.7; 19.7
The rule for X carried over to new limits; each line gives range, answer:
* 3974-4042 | 21.67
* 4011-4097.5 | 22.13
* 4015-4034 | 21.33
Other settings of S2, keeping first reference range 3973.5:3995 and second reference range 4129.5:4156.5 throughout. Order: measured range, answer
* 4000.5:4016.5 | -1.4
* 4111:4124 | -0.4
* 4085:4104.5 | 1.0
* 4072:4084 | 0.2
